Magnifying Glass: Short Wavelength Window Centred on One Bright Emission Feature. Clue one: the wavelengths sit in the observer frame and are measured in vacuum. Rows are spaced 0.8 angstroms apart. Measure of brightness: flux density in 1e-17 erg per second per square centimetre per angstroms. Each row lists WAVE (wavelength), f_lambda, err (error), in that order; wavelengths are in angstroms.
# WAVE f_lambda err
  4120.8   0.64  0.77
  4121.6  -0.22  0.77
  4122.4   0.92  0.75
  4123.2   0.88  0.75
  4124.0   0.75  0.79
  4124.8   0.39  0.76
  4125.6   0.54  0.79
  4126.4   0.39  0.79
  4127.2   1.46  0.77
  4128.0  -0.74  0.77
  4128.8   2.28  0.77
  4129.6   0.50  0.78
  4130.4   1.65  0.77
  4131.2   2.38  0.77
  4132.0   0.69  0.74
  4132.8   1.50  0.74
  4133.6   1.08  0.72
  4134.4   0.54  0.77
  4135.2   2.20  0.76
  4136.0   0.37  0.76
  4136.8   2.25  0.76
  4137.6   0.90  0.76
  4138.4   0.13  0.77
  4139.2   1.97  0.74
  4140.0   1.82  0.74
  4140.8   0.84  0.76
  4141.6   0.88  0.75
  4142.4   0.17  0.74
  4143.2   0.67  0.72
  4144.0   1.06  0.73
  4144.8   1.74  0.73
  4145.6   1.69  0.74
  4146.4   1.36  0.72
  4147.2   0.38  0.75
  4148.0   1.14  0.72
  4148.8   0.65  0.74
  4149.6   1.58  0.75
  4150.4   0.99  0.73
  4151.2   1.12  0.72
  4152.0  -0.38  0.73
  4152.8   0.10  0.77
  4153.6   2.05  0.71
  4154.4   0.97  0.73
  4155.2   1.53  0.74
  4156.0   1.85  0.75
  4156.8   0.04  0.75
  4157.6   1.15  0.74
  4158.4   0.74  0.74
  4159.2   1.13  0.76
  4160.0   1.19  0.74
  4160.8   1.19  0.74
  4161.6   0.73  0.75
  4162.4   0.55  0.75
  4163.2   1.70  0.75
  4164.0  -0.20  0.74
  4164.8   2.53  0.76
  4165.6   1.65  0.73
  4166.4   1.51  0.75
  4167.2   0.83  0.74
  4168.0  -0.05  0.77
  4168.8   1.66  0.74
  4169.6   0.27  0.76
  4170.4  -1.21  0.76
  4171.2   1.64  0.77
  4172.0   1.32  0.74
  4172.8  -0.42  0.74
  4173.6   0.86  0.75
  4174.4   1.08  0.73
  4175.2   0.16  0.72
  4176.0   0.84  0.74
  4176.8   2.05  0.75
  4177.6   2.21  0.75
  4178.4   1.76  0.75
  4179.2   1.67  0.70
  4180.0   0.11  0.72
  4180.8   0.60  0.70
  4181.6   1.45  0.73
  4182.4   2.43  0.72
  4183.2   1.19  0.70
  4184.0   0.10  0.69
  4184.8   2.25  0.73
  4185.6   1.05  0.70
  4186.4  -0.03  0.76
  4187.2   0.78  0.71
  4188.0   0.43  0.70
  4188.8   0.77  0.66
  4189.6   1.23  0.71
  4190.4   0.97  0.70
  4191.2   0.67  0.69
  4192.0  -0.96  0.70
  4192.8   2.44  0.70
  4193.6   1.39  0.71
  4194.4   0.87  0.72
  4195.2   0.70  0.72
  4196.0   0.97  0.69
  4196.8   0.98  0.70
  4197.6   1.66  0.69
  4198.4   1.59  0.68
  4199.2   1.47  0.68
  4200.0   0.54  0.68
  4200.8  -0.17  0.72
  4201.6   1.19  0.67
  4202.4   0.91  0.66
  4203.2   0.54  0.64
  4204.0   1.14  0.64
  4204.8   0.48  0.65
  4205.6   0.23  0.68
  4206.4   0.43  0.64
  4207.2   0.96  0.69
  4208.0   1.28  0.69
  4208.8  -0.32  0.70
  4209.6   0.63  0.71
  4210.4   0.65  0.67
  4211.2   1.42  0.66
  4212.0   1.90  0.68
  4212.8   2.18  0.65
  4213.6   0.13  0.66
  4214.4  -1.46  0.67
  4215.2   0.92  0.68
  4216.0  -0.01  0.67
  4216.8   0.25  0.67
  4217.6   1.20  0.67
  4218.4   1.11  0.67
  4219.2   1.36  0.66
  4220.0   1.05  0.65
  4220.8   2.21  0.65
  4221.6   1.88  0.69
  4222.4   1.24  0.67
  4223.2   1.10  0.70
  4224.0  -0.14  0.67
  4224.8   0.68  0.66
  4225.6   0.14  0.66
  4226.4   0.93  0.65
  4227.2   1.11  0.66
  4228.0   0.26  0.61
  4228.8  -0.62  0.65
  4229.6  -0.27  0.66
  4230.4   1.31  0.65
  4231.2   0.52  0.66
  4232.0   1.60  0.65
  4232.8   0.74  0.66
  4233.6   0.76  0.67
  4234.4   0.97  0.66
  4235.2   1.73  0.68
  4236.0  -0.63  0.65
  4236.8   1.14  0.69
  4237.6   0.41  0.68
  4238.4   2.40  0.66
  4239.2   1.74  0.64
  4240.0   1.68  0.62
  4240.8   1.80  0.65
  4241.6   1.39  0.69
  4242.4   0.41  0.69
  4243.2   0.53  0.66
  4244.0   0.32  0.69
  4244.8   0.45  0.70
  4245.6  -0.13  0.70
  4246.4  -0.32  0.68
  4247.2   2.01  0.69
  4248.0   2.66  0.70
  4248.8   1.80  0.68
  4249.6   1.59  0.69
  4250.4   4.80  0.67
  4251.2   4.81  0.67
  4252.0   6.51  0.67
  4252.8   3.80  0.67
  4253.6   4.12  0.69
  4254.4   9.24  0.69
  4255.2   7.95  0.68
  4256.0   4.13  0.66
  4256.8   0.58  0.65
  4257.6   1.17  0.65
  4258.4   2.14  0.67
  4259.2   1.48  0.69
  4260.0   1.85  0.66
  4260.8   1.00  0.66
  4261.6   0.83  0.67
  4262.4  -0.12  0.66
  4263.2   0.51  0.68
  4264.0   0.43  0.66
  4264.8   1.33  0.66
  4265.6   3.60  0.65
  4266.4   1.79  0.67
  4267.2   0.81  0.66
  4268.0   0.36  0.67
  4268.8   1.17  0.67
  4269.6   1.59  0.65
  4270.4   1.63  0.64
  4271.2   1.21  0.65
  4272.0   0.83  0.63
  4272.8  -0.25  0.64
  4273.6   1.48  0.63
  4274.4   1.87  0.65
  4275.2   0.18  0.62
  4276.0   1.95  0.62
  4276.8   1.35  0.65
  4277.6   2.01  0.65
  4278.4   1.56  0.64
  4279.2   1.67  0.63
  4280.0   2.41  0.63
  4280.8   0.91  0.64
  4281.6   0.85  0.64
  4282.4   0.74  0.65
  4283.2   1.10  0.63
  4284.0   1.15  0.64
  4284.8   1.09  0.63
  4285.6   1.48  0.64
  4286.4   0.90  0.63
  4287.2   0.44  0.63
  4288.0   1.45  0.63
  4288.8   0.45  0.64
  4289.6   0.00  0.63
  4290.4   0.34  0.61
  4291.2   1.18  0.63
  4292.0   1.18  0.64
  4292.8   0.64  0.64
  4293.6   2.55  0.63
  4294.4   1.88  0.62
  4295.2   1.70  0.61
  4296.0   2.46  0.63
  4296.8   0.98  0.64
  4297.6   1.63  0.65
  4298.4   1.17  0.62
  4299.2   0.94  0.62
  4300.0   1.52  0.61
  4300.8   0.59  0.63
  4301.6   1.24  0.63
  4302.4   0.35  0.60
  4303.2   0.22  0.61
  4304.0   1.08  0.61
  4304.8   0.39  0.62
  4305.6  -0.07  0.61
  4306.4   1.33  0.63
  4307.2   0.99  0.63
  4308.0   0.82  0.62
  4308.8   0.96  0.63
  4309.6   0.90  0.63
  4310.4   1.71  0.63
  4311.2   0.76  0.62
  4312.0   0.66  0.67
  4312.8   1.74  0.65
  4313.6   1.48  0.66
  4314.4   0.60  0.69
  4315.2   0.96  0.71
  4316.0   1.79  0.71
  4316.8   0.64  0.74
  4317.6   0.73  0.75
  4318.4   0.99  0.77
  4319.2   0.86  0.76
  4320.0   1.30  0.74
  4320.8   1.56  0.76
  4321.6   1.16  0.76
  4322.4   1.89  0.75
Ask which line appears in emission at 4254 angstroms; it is [O II]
